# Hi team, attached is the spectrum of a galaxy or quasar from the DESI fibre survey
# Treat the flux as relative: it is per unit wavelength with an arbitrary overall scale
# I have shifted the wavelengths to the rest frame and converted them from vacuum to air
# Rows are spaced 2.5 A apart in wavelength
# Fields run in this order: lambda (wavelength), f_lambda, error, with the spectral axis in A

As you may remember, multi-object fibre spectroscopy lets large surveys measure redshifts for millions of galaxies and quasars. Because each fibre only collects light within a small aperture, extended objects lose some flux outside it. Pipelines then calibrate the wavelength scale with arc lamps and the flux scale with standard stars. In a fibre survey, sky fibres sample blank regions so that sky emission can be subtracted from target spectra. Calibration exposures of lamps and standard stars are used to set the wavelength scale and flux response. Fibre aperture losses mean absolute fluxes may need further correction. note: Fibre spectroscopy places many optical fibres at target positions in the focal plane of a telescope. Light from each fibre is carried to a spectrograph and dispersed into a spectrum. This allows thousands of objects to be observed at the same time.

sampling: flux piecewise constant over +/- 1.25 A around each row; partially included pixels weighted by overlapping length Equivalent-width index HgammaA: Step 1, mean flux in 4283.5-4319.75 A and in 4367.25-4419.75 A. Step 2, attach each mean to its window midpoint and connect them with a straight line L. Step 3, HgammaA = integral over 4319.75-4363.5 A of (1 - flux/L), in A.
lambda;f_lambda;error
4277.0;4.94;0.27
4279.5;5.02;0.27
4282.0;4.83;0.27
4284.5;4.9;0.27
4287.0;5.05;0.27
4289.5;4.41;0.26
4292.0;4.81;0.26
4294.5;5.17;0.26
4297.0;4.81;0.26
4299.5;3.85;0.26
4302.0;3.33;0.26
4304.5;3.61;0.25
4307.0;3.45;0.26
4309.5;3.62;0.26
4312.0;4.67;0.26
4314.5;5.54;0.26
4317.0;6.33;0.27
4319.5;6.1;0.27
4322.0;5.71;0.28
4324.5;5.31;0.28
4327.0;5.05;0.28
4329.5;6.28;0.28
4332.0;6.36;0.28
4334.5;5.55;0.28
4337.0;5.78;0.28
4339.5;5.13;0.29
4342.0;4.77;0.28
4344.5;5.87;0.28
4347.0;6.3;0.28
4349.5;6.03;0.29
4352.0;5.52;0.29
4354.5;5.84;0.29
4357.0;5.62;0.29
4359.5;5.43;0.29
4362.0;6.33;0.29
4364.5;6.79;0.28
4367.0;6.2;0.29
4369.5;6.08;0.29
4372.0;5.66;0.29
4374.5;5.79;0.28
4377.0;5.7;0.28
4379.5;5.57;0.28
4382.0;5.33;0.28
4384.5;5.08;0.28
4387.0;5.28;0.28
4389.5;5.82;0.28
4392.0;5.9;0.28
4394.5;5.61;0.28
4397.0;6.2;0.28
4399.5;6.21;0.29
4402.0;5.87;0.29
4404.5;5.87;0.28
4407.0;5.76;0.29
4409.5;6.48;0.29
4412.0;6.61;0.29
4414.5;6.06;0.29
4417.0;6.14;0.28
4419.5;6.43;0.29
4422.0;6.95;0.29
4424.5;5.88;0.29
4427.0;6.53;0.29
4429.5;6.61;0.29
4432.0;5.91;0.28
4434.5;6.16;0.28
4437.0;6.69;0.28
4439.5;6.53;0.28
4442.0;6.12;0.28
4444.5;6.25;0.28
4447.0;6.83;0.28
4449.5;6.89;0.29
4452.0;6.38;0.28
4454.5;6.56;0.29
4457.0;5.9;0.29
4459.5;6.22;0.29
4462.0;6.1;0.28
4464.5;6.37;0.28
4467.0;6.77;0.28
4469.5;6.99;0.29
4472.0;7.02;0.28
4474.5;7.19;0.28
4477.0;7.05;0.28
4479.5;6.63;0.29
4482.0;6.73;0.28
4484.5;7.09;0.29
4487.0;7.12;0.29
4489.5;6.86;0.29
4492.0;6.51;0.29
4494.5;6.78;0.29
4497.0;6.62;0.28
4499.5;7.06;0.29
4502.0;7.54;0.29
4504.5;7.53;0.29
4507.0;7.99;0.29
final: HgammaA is -4.78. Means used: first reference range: 4.6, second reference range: 5.87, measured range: 5.71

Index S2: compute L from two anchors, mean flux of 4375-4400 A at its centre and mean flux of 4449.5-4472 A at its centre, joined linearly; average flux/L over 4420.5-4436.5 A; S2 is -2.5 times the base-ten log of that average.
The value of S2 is -0.04 mag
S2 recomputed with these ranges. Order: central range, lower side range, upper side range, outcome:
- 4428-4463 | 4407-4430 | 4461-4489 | 0.04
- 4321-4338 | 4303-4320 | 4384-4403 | -0.16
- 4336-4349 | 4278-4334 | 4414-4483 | -0.05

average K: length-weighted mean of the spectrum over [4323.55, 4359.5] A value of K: 5.67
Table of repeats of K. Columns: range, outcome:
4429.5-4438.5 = 6.31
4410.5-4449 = 6.39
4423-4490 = 6.57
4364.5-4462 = 6.12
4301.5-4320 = 4.57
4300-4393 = 5.46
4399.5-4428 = 6.23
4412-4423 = 6.41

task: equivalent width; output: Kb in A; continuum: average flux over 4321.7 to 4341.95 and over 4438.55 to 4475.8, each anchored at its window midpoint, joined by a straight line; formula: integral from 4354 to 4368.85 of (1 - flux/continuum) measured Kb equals -0.59 A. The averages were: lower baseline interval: 5.59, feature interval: 6.05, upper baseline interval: 6.54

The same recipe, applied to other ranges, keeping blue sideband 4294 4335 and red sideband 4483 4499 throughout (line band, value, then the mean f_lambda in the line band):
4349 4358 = -0.6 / 5.73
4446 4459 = -0.1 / 6.49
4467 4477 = -0.6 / 7.03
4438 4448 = -0.2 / 6.43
